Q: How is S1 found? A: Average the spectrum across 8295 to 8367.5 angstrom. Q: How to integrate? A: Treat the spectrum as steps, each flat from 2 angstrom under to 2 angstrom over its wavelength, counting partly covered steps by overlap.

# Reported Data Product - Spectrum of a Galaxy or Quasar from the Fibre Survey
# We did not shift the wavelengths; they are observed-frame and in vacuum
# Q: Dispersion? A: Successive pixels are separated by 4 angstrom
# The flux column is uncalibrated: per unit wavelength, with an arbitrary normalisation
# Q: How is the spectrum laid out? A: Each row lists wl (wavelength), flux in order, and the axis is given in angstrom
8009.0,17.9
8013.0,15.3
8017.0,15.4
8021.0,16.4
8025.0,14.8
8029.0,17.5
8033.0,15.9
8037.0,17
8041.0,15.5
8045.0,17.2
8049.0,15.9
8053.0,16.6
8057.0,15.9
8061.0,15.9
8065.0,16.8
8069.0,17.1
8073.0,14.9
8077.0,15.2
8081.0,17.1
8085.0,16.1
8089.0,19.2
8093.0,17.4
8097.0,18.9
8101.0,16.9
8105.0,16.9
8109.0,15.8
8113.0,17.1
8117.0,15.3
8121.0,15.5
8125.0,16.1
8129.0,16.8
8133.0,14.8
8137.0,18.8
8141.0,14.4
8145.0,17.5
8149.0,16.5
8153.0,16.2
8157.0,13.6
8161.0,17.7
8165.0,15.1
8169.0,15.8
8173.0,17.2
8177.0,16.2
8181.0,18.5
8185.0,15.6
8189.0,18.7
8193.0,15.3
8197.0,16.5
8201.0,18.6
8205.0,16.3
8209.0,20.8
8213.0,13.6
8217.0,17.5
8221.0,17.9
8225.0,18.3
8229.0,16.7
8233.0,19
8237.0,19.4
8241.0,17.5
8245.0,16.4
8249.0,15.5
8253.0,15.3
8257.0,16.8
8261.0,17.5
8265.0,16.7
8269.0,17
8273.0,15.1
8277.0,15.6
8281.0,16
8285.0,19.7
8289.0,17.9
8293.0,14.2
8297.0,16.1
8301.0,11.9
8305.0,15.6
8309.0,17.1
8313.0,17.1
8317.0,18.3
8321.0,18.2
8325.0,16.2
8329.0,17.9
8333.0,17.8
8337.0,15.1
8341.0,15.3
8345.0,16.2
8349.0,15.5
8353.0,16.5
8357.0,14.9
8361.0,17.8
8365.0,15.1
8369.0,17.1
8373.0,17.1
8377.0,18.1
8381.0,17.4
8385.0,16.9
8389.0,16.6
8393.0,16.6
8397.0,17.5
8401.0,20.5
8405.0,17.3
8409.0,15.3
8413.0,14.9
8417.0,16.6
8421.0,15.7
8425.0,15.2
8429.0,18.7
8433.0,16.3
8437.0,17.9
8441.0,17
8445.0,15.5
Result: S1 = 16.3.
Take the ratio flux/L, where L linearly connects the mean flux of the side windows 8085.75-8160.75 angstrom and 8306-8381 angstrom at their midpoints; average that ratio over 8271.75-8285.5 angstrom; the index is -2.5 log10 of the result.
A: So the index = 0.023 mag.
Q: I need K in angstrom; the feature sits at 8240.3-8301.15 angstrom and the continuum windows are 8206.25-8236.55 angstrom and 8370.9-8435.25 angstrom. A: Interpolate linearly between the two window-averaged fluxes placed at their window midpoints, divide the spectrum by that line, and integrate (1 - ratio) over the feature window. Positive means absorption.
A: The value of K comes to 4.2 angstrom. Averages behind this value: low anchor 17.7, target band 16.3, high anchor 16.9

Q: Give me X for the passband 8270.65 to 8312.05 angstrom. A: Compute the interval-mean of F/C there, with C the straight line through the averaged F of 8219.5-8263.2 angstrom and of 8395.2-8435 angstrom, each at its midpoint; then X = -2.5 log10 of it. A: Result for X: 0.078 mag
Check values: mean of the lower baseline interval 17.3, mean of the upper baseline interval 16.8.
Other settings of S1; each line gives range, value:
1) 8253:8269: 16.8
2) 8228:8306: 16.5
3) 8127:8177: 16.2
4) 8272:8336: 16.5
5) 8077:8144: 16.7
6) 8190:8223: 17.1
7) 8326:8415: 16.7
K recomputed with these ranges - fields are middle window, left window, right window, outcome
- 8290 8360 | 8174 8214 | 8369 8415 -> 3.9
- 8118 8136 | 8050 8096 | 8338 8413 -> 0.7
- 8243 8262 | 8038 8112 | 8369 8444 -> 0.6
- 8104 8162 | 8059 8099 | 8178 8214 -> 2.9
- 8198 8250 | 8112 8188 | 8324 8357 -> -4.0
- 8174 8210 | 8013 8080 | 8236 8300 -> -1.9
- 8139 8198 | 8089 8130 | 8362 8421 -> 1.7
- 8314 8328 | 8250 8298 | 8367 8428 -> -0.8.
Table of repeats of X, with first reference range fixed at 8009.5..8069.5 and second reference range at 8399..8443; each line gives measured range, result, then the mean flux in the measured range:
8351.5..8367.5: 0.04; 16.1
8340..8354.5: 0.06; 15.9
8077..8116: -0.05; 17.1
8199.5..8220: -0.05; 17.4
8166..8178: 0.01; 16.3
